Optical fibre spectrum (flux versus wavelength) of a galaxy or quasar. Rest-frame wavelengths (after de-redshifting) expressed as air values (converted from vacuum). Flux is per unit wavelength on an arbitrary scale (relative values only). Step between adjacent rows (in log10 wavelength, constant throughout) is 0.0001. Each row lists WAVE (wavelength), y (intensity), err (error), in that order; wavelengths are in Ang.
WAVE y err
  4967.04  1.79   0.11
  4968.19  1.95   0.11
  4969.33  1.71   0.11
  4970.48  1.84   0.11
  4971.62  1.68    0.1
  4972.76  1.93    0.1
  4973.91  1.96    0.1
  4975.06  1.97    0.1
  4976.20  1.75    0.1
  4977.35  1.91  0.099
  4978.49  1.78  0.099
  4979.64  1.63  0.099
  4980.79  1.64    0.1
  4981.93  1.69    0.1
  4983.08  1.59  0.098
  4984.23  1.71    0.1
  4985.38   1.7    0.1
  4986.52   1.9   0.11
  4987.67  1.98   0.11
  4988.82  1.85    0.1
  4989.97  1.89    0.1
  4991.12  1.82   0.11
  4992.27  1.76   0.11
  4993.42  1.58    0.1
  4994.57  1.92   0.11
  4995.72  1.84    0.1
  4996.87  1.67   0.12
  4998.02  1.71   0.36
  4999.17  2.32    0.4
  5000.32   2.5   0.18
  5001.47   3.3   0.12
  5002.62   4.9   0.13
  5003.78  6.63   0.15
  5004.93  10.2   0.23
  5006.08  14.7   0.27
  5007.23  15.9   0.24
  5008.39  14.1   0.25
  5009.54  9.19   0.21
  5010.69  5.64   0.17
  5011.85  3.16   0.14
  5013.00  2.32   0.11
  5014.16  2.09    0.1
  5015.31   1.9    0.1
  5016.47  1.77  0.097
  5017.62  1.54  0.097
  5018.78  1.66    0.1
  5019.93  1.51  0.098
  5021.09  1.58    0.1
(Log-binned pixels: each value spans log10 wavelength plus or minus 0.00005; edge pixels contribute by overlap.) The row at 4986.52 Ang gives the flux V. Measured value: 1.9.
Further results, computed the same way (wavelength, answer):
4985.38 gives 1.7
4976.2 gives 1.75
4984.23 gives 1.71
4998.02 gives 1.71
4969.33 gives 1.71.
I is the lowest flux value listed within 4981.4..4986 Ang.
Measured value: 1.59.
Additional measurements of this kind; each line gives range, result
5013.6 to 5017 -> 1.77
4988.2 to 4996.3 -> 1.58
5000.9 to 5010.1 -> 3.3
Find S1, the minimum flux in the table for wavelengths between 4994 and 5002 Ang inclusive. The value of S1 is 1.67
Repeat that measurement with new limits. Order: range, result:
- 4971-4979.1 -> 1.68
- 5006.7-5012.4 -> 3.16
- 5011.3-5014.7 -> 2.09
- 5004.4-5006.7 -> 10.2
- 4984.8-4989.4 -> 1.7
